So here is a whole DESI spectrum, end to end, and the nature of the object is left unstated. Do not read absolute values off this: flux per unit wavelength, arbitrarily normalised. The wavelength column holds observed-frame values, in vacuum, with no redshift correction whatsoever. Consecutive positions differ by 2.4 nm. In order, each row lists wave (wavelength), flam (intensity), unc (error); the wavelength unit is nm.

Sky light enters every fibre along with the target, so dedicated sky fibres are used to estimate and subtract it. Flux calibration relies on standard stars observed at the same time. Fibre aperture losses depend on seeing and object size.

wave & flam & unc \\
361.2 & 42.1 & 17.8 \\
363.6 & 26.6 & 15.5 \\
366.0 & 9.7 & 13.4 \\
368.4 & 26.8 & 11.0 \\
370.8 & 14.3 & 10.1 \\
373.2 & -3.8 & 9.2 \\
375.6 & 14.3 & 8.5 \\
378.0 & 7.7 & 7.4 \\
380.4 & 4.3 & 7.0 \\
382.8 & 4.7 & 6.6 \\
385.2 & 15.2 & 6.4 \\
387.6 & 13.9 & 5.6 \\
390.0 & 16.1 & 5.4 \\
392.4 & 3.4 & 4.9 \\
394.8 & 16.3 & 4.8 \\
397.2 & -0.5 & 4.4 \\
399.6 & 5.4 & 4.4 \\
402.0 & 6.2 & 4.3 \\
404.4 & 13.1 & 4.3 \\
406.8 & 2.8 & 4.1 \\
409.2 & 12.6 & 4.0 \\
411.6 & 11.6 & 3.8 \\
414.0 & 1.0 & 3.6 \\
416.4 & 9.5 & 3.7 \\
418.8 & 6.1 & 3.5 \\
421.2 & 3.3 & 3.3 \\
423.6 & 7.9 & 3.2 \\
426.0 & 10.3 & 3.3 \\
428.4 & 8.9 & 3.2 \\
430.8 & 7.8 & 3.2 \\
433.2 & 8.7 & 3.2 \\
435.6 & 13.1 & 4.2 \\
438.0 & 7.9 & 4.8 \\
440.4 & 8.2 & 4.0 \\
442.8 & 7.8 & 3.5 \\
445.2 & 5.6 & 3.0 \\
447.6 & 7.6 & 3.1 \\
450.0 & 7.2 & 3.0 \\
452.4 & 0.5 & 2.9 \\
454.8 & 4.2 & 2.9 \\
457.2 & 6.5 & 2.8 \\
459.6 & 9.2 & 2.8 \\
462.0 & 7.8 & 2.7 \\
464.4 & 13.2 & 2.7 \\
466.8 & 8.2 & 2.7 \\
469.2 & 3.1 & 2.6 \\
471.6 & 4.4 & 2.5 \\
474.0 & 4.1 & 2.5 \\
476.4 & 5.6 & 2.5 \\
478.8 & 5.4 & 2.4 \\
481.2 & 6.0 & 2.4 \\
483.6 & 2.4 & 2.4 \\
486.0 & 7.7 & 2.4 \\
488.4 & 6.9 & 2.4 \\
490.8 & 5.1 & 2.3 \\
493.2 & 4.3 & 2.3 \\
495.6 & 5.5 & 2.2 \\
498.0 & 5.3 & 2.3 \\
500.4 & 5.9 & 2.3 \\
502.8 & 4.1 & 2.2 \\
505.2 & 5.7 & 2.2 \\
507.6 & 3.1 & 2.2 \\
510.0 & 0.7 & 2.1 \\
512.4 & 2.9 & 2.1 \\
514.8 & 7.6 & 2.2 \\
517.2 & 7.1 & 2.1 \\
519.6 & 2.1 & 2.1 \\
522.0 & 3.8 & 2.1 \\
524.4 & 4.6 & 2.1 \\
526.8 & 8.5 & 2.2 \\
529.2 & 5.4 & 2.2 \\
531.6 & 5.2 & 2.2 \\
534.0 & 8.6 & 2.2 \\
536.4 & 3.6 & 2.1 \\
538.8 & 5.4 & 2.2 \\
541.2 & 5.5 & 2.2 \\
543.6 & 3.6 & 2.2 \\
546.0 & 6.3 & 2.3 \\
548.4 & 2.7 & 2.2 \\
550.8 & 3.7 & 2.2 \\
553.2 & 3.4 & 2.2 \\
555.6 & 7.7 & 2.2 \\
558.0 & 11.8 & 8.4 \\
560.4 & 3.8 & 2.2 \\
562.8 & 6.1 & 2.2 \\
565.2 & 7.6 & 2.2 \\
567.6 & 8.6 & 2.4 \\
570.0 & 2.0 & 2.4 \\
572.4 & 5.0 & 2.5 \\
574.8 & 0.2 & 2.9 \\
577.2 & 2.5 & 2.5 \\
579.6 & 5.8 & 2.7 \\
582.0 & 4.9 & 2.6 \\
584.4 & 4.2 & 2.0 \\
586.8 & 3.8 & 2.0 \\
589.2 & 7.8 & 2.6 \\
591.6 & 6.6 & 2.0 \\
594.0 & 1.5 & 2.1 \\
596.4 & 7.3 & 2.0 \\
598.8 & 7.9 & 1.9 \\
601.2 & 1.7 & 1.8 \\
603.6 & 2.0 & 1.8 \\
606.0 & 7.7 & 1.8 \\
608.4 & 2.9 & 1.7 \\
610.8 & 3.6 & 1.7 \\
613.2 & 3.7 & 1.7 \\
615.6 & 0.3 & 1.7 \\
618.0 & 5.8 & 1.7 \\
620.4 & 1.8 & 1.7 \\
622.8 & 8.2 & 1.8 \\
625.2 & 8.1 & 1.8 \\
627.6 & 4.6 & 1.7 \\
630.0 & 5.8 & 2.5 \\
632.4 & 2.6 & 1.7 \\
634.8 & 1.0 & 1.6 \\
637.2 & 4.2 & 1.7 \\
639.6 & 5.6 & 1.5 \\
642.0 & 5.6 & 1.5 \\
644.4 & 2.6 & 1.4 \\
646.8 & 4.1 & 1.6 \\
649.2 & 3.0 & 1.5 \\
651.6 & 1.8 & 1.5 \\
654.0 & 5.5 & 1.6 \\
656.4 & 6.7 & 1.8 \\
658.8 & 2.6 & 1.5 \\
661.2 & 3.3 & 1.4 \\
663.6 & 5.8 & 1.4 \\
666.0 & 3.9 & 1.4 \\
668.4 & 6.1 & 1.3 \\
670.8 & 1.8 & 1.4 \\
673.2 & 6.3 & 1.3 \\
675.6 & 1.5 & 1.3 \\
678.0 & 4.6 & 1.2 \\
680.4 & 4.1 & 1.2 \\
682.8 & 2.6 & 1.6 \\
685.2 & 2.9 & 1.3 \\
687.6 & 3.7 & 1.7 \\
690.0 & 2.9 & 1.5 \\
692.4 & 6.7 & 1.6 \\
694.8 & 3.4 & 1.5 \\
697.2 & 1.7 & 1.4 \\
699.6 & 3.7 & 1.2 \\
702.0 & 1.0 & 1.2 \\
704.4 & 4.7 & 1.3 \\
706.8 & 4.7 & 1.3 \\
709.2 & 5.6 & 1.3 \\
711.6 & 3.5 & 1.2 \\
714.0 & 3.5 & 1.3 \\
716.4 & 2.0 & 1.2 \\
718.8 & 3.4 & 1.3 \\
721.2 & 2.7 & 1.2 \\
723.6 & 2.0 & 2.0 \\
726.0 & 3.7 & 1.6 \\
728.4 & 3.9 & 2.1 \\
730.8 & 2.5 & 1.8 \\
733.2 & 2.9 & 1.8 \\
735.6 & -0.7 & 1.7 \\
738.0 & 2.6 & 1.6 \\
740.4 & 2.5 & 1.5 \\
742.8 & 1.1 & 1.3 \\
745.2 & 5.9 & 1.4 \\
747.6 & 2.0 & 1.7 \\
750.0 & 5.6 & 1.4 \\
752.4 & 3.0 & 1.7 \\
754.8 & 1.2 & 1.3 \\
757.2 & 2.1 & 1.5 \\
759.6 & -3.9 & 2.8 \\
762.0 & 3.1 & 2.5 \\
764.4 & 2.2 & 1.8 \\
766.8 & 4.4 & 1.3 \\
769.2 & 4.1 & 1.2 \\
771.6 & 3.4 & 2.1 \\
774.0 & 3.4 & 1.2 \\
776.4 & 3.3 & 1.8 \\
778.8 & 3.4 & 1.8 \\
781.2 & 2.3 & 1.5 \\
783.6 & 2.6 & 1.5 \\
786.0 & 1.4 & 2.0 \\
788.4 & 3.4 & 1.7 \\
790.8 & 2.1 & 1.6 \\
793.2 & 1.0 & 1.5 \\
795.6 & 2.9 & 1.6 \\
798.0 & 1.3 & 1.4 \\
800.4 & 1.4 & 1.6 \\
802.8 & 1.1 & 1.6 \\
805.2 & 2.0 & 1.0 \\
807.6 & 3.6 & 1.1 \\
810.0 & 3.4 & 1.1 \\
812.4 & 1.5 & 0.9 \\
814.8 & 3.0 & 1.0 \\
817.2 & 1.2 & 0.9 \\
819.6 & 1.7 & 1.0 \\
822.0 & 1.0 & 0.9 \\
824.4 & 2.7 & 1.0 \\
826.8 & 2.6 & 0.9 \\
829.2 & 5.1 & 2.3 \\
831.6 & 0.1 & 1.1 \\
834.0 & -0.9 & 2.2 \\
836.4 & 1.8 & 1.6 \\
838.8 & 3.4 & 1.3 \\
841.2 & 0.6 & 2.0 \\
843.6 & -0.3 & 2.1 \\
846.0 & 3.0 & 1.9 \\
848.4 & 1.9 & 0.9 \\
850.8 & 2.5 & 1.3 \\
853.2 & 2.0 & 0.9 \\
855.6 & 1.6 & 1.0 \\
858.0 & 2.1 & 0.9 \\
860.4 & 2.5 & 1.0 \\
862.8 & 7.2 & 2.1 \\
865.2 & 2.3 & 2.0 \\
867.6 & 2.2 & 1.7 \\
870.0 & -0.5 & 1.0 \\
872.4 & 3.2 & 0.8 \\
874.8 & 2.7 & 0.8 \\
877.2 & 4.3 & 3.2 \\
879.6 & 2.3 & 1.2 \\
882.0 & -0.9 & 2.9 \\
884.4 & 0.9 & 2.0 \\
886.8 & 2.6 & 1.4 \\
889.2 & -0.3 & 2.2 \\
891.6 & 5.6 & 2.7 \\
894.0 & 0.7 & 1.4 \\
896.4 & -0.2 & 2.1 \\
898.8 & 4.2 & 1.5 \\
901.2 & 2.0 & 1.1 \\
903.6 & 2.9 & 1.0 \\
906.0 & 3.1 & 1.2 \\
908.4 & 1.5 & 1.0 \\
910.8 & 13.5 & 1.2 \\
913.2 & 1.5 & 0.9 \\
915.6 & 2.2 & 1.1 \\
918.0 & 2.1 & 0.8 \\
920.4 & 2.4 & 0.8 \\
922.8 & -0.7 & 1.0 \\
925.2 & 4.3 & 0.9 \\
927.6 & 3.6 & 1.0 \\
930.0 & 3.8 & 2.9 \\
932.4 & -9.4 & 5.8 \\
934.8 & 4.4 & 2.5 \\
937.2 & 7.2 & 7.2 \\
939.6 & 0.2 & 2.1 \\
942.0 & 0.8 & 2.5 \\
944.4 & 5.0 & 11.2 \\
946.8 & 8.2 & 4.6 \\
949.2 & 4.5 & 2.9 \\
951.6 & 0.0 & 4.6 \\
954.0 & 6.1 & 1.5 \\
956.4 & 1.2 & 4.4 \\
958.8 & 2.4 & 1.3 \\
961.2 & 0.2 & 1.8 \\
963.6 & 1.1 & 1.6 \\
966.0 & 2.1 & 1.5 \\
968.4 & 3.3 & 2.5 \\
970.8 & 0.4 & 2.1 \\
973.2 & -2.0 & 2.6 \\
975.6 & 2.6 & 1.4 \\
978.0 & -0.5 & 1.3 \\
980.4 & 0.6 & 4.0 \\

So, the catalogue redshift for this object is 1.44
